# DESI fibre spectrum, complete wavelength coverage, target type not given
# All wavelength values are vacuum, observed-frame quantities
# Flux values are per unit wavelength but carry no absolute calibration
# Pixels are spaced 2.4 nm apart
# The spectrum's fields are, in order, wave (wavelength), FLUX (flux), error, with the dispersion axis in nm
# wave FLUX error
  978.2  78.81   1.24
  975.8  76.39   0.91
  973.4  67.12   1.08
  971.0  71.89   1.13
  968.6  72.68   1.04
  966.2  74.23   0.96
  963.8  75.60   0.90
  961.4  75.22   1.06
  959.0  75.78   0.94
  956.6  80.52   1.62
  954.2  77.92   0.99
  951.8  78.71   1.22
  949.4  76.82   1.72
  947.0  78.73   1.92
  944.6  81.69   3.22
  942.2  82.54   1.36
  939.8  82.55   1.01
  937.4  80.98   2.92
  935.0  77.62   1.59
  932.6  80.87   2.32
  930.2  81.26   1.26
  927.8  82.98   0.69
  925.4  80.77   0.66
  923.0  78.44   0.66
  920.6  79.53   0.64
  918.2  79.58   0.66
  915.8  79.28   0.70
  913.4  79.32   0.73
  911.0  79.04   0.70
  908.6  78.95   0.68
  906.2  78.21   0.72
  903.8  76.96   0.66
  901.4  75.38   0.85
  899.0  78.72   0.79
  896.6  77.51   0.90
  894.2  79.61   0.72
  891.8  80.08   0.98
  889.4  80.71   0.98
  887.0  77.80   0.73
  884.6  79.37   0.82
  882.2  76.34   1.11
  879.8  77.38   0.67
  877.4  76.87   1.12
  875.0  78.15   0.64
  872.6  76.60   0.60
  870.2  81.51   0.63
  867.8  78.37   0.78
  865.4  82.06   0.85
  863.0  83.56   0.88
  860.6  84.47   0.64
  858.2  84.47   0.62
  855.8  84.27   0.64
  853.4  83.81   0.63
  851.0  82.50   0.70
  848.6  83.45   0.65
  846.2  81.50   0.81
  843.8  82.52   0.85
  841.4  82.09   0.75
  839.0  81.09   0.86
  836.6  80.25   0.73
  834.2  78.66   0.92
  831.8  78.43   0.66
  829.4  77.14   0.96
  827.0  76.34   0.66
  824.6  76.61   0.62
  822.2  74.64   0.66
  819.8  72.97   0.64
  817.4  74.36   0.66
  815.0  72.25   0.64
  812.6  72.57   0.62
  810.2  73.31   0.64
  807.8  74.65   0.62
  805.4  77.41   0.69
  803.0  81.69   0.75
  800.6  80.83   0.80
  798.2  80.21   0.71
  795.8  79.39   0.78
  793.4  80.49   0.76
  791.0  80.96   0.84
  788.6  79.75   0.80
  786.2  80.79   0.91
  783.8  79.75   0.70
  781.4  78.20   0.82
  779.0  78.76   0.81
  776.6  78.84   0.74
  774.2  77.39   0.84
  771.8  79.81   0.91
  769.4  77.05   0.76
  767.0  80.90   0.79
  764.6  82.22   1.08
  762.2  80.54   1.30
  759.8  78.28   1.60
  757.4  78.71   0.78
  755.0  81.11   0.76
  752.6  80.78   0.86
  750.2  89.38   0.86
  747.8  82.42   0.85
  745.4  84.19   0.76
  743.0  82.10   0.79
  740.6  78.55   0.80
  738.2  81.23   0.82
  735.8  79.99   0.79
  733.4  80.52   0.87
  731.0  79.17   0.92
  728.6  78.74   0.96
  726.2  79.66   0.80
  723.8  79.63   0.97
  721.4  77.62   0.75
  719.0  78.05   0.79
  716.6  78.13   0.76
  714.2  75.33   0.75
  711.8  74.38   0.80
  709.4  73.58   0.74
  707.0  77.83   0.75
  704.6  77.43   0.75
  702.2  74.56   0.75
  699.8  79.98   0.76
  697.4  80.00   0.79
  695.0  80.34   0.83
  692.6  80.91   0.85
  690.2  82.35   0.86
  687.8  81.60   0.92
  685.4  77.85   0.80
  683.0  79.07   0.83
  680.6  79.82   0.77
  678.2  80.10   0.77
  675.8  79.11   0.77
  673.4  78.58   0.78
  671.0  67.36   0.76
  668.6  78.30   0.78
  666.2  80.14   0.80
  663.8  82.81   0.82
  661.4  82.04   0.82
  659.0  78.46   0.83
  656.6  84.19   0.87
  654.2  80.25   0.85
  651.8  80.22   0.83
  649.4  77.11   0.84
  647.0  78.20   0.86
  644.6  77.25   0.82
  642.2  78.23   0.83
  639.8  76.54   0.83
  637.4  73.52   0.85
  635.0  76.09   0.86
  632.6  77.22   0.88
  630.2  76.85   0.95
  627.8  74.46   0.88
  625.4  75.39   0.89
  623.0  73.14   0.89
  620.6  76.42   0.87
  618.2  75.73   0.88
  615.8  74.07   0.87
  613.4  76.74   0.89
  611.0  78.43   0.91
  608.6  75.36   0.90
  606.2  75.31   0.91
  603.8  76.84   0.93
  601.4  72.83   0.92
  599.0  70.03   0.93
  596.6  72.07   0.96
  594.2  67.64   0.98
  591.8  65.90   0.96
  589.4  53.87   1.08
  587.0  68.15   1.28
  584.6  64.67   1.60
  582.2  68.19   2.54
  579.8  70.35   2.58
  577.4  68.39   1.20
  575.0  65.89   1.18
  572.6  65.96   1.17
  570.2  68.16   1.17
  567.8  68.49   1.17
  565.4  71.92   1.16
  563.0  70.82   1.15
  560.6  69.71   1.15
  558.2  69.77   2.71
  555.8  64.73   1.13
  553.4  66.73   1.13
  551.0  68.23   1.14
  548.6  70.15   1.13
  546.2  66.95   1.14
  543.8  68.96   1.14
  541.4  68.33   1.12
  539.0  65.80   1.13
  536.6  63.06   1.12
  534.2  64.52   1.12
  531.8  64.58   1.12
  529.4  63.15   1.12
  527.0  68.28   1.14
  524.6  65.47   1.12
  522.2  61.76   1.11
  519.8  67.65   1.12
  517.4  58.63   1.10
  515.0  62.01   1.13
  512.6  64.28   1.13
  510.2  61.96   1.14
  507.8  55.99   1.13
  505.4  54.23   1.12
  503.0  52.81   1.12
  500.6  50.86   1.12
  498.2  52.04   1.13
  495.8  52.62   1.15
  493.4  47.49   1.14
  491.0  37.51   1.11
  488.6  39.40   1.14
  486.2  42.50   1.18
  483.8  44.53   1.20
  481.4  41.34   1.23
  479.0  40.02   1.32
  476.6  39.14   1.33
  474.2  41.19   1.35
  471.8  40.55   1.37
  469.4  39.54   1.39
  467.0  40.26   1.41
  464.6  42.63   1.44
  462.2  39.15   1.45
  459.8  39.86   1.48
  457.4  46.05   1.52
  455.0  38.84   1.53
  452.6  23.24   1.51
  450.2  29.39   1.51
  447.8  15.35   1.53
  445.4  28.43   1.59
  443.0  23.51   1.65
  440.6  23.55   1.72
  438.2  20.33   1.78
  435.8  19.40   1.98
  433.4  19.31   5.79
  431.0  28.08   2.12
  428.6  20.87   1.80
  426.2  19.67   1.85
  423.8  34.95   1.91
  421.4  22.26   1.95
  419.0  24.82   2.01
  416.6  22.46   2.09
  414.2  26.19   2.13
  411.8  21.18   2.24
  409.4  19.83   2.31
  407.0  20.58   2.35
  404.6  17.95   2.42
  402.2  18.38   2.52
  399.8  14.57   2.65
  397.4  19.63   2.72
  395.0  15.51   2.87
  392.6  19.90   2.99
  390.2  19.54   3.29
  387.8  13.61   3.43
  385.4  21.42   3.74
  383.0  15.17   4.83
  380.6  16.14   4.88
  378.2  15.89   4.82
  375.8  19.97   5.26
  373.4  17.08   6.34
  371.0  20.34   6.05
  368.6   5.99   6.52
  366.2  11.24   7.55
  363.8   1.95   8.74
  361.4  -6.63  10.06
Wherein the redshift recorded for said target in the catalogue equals 0.139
